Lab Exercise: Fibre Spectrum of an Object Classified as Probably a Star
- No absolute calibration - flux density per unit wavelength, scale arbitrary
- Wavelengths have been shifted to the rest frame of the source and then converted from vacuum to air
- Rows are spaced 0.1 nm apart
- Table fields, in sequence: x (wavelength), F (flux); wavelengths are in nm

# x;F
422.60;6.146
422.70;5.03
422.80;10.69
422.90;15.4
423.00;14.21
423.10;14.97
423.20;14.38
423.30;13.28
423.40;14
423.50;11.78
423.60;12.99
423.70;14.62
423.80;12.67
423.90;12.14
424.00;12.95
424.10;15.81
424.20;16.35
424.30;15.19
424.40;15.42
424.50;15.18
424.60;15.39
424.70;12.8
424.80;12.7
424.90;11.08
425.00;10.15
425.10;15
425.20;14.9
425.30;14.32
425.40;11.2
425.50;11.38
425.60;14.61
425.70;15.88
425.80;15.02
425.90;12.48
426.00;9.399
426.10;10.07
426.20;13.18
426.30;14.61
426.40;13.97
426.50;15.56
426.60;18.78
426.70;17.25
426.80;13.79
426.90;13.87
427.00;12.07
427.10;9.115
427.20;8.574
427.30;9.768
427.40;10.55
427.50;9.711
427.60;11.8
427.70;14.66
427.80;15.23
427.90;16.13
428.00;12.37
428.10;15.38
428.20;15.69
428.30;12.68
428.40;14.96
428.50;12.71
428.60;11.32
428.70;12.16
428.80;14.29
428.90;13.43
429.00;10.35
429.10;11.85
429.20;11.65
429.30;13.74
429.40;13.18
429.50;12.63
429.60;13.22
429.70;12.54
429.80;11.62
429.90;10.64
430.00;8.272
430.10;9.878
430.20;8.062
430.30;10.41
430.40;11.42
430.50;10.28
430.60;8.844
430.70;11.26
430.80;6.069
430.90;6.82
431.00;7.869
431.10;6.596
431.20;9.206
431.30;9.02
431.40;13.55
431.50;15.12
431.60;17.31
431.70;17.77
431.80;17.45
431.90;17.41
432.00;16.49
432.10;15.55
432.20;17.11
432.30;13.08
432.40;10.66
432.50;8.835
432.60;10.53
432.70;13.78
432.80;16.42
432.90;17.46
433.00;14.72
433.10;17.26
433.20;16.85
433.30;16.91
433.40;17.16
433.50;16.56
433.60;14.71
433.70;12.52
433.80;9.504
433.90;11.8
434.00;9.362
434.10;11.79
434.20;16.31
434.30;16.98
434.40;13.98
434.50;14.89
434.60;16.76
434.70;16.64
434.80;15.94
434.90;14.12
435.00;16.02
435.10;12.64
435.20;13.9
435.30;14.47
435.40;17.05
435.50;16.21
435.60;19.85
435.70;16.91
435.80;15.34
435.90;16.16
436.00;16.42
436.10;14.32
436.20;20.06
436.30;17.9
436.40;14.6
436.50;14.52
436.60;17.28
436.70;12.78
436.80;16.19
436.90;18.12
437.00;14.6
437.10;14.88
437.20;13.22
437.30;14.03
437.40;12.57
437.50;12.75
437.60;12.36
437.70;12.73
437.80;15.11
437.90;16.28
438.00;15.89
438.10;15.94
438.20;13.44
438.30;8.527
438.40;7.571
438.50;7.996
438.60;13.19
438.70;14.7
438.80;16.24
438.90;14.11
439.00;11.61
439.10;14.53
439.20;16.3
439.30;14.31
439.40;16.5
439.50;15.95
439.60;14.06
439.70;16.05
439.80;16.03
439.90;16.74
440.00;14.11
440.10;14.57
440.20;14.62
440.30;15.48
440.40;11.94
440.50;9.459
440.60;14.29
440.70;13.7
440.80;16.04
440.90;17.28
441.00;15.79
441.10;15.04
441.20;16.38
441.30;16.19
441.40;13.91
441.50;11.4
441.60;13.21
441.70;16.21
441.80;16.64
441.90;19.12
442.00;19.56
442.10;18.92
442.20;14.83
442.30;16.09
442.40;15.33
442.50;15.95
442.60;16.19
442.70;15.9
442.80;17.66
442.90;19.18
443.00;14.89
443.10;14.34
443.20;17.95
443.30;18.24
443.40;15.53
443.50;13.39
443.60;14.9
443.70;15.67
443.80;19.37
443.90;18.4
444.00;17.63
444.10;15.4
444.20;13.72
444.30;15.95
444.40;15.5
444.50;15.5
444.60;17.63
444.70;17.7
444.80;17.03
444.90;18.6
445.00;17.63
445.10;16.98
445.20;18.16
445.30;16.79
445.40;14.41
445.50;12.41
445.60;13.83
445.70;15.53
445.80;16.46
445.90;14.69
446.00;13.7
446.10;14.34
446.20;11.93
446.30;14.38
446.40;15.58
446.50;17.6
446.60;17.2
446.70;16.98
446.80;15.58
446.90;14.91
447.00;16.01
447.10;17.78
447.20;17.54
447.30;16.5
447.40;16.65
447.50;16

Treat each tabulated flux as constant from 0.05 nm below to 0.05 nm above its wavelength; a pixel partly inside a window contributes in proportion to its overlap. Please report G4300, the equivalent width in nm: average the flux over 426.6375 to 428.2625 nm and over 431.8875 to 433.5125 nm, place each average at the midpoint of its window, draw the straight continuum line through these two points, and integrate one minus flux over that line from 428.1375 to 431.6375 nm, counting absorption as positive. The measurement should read 0.622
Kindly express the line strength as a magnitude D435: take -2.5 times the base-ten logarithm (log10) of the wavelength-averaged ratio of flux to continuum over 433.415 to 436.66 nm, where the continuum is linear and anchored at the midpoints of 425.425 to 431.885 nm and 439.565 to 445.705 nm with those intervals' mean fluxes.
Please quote -0.09 mag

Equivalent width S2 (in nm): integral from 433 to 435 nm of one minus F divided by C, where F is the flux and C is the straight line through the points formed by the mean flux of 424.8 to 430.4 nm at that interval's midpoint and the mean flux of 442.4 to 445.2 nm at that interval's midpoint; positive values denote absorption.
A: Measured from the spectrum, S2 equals -0.08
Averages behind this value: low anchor 12.7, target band 14.8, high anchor 16.6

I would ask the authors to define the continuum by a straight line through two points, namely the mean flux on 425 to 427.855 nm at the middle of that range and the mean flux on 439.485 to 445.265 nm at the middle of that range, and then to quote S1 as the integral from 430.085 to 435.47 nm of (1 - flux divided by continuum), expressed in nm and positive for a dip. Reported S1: 0.30 nm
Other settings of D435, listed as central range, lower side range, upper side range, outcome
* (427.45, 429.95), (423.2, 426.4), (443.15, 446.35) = 0.08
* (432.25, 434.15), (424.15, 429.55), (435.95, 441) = 0.02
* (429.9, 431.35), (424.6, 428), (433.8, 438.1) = 0.48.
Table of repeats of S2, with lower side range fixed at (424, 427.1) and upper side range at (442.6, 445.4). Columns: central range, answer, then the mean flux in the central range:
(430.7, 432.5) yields 0.26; 12.6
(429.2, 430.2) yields 0.20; 11.6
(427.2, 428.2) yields 0.10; 12.8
